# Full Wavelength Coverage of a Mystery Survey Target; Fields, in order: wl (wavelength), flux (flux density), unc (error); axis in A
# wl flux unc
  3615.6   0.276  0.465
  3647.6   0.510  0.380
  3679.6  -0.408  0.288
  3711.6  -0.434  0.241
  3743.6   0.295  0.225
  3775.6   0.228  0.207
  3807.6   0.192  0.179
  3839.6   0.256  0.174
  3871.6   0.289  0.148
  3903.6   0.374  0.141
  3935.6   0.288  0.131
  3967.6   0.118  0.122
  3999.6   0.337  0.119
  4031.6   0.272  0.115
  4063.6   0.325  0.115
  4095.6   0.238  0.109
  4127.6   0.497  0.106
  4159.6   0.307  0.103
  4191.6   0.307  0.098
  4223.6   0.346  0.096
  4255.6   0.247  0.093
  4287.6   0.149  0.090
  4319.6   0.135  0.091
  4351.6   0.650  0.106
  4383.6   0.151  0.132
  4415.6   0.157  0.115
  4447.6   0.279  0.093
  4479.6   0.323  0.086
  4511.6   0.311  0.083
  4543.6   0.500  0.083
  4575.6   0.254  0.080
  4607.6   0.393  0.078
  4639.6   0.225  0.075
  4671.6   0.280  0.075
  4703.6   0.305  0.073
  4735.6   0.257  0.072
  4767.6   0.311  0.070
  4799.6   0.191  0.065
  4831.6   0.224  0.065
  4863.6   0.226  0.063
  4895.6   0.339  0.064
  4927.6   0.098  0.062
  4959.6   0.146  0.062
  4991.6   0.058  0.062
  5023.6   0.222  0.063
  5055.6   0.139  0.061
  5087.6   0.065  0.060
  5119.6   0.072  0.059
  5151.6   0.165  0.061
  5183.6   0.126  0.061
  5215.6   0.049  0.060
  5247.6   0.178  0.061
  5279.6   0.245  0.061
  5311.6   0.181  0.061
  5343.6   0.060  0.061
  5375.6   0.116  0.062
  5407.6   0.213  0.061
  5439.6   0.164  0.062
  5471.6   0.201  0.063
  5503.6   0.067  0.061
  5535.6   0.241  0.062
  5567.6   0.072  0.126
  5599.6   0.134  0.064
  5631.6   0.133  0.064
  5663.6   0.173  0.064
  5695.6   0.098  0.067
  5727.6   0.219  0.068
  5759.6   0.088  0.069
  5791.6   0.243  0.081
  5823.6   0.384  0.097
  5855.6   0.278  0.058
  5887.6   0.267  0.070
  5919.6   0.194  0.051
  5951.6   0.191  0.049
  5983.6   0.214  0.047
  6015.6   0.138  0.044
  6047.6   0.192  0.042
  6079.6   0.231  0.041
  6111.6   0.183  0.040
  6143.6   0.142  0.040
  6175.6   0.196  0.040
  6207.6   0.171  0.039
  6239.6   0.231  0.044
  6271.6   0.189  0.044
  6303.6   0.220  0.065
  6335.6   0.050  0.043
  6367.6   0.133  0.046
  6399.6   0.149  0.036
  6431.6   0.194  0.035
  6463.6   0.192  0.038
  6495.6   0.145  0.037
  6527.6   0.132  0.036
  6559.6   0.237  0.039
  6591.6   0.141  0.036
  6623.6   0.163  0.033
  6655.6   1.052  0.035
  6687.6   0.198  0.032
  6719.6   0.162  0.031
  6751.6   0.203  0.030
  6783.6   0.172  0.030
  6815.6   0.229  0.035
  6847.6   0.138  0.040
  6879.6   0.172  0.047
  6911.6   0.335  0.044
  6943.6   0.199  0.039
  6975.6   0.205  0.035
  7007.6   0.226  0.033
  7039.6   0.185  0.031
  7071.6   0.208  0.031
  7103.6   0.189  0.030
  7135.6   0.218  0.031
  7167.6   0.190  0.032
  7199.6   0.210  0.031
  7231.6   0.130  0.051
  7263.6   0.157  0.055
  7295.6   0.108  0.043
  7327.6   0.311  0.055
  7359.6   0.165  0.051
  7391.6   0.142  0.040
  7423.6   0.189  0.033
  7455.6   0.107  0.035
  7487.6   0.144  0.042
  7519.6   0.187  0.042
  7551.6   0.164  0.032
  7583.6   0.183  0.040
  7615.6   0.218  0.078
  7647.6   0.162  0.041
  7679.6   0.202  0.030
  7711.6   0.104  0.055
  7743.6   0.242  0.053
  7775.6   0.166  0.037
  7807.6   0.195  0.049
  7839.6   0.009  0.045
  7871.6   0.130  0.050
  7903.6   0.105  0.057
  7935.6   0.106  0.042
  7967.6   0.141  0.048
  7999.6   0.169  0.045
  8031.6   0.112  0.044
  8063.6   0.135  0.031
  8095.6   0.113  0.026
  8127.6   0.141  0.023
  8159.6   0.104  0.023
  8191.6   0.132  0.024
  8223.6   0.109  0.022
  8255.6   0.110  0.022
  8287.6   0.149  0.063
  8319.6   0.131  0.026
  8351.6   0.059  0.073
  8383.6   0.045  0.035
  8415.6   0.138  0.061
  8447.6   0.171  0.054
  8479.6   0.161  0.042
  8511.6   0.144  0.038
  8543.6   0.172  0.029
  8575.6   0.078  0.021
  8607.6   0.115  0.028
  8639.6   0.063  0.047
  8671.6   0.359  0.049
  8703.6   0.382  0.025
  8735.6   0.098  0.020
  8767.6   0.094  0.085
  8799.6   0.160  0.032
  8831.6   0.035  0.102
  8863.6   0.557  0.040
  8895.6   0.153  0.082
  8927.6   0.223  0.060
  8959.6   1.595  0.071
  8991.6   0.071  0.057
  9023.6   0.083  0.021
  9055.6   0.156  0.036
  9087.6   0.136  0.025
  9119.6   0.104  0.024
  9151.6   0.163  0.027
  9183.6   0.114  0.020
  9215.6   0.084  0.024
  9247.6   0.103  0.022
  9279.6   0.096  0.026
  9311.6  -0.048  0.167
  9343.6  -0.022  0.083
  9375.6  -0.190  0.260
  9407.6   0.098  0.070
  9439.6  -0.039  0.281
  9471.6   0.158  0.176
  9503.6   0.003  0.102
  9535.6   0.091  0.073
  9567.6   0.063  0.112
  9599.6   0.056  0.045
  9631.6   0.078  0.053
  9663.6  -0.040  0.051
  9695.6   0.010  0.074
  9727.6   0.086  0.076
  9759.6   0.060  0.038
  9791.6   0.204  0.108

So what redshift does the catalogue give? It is 0.79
